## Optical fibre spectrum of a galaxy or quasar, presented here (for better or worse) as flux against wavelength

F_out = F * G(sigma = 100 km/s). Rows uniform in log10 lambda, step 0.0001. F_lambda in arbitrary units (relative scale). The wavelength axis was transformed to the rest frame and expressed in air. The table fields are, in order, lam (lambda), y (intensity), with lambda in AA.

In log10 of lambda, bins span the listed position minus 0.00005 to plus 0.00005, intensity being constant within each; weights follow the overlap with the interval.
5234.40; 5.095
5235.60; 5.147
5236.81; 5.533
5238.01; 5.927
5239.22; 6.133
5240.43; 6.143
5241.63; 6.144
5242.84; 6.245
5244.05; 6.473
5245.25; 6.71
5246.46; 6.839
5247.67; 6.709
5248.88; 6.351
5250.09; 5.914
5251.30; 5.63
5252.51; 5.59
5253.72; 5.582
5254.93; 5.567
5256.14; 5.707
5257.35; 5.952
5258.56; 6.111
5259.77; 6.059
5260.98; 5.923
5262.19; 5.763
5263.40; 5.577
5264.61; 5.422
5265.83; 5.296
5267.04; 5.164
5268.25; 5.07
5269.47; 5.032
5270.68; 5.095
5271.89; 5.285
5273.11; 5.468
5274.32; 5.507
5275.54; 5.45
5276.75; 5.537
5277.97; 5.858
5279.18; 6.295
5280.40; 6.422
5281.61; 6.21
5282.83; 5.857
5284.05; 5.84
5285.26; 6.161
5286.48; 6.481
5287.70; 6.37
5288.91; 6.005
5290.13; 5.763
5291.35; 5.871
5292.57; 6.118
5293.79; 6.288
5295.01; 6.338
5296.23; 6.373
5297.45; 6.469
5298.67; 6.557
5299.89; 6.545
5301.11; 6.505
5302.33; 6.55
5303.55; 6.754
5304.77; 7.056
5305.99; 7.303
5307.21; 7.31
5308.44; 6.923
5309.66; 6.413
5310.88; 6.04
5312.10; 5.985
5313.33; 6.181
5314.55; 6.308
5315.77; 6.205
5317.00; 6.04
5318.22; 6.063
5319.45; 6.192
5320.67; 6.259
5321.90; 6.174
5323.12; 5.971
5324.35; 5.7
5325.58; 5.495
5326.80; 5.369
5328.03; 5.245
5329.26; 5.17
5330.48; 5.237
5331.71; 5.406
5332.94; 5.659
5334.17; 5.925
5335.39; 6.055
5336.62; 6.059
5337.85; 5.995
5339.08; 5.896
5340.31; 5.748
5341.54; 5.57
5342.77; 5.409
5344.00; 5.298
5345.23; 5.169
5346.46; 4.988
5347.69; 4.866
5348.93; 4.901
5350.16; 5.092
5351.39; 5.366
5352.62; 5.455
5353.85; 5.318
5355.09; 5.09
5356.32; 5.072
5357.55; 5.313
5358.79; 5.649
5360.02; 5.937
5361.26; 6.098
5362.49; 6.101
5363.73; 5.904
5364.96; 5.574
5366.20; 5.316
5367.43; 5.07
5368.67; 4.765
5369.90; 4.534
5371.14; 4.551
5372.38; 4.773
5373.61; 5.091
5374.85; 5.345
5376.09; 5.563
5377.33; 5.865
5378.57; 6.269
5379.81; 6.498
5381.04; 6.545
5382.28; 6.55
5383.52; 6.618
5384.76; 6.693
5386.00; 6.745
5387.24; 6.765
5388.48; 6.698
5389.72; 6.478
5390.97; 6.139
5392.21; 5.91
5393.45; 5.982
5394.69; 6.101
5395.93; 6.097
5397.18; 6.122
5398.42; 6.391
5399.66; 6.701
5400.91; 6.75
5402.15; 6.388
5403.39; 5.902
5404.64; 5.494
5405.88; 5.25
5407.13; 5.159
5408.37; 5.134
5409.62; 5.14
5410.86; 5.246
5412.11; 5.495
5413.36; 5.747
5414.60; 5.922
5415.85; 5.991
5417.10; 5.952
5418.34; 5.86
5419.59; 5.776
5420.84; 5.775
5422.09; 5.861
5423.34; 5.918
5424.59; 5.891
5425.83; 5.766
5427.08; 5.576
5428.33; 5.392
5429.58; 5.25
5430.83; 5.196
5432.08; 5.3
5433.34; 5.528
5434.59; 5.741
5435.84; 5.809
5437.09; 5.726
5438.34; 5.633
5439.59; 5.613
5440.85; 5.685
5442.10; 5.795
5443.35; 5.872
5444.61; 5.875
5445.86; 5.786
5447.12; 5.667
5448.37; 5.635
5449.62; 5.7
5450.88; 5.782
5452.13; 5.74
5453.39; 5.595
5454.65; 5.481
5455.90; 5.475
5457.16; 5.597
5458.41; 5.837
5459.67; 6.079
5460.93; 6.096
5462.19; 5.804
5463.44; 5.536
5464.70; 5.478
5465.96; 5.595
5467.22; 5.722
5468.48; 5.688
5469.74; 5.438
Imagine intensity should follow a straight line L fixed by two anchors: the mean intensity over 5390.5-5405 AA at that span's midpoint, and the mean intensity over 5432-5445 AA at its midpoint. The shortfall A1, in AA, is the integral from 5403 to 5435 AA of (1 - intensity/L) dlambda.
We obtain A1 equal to 1.8 AA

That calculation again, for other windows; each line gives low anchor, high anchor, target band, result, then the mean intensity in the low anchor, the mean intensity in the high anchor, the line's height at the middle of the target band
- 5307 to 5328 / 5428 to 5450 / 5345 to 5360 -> 1.88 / 6.11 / 5.62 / 5.97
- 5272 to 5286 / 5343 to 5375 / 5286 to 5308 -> -2.95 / 5.86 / 5.26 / 5.72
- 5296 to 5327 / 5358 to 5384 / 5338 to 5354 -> 1.64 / 6.35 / 5.64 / 5.94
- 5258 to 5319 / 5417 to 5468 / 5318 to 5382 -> 4.07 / 6.07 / 5.69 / 5.92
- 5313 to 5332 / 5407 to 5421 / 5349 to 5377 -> 2.01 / 5.82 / 5.61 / 5.72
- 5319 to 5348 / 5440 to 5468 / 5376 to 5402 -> -3.24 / 5.62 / 5.72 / 5.67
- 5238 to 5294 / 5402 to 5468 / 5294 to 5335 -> -2.46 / 5.89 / 5.66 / 5.82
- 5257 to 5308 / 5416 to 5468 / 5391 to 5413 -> -0.25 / 6.03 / 5.7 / 5.78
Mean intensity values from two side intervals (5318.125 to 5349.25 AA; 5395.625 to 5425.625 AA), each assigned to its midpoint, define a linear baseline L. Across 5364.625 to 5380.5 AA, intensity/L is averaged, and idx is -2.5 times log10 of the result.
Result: 0.08 mag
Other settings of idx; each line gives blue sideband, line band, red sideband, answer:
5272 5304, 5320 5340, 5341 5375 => -0.02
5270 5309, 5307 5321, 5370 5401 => -0.02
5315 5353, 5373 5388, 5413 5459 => -0.10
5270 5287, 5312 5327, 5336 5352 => -0.08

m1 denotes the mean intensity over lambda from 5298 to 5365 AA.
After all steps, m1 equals 5.86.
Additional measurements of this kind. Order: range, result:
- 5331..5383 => 5.52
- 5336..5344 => 5.74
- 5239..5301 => 5.95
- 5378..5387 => 6.57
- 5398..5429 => 5.78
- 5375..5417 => 6.06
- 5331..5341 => 5.83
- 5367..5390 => 5.86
